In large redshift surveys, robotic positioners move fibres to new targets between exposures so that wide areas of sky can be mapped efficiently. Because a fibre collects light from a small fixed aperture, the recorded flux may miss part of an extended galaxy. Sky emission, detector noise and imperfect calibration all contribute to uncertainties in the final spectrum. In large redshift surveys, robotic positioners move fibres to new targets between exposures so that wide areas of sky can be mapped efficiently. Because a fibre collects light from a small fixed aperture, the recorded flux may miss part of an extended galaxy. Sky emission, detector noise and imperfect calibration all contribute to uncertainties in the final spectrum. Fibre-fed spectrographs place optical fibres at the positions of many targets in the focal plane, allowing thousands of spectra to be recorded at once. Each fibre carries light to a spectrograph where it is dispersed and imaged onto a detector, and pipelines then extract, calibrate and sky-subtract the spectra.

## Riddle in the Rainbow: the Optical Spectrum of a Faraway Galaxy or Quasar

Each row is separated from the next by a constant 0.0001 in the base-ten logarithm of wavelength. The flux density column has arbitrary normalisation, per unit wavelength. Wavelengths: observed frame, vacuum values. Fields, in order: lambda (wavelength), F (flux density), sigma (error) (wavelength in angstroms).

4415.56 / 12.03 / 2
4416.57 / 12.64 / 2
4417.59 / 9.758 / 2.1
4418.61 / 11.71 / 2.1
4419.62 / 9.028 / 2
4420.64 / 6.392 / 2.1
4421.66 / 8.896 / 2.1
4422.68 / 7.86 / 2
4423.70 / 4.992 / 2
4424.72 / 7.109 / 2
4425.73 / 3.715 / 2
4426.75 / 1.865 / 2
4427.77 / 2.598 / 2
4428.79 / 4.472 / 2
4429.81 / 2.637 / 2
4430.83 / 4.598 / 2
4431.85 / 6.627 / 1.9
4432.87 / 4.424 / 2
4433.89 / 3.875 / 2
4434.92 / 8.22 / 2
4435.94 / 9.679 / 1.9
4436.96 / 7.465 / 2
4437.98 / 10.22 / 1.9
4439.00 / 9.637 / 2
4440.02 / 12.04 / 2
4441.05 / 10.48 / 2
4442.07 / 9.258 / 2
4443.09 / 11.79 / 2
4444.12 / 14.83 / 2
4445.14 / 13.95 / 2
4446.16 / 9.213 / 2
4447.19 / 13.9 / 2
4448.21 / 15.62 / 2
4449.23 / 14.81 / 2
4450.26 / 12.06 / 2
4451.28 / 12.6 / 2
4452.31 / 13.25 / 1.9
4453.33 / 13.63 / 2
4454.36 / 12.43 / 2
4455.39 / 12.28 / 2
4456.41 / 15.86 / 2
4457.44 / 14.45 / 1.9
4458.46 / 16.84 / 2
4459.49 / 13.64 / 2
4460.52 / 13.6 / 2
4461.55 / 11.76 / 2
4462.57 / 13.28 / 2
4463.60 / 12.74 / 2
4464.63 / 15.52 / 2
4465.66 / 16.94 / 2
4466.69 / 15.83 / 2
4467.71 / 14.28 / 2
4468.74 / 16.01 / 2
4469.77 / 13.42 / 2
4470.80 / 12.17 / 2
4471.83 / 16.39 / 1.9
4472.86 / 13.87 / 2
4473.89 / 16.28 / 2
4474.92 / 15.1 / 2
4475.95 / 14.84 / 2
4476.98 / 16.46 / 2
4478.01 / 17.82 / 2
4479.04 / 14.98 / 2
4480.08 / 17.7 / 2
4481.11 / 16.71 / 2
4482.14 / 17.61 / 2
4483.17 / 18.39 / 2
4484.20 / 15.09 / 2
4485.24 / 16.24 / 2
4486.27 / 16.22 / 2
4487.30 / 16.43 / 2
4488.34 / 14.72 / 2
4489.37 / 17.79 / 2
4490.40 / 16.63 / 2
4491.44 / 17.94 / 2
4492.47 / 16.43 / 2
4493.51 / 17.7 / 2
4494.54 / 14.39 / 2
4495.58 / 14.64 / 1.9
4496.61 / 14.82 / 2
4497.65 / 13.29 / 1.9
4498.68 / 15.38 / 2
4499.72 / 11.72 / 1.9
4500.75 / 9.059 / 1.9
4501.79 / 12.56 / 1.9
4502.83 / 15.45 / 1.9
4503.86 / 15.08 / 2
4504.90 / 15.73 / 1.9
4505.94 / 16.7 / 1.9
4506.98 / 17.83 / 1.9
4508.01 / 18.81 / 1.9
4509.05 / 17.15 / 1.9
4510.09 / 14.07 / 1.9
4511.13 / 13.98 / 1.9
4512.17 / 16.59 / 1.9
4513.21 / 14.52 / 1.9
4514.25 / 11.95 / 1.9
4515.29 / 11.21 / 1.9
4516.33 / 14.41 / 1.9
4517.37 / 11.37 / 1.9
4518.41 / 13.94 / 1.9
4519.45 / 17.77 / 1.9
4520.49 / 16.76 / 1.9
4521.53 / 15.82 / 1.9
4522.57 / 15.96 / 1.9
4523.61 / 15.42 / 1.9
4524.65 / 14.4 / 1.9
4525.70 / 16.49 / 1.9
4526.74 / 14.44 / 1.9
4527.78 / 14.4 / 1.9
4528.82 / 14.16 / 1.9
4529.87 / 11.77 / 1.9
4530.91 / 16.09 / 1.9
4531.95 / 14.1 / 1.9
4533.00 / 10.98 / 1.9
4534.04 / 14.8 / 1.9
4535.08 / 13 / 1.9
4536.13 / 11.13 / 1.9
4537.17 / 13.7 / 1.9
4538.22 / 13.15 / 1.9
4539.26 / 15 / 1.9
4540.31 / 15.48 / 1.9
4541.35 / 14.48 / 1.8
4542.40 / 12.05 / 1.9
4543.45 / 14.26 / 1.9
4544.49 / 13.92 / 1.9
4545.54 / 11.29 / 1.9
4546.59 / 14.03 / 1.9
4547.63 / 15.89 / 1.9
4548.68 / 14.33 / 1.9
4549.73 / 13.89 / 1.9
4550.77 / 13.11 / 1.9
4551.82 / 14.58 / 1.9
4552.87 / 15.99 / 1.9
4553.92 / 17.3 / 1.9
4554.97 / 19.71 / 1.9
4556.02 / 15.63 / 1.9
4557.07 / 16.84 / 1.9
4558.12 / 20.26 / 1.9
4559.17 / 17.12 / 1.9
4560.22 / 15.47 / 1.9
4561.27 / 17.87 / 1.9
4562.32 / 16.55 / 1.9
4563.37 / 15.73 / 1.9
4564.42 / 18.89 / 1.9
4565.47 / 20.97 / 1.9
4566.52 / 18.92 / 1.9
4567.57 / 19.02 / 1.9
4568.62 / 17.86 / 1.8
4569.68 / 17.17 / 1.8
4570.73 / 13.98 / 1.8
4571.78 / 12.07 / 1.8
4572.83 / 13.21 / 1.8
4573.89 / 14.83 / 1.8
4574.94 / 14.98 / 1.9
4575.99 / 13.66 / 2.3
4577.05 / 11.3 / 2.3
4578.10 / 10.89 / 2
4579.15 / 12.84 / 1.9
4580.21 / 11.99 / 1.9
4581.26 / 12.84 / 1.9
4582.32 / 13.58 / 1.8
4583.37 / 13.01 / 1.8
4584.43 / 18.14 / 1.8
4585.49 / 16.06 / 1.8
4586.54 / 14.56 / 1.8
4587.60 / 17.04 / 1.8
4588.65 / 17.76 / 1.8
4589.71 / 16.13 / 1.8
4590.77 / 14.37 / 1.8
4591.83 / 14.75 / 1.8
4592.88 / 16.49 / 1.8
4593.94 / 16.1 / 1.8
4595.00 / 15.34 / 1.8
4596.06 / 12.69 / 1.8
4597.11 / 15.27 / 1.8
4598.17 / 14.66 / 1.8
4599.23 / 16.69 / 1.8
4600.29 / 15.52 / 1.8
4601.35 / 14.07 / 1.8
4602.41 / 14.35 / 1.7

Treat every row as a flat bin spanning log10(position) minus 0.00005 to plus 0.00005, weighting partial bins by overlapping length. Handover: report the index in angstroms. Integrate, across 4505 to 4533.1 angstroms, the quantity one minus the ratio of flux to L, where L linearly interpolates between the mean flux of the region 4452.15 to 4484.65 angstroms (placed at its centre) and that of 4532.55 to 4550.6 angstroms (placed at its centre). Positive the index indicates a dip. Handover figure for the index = -1.8 angstroms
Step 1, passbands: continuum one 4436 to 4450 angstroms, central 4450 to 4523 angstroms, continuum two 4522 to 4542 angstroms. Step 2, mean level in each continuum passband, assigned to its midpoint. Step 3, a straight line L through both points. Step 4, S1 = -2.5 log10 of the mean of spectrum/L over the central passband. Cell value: -0.16 mag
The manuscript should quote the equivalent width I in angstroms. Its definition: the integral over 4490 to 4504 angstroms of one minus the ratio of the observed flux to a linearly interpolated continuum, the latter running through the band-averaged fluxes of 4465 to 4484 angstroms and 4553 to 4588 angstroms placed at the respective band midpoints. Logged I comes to 1.05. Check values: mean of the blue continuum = 15.8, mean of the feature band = 14.6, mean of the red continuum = 15.8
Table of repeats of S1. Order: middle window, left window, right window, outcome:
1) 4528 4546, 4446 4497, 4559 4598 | 0.13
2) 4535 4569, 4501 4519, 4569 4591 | -0.09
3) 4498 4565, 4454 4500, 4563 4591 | 0.03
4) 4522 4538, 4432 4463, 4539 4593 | 0.02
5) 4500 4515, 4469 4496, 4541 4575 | 0.08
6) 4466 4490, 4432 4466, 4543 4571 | -0.20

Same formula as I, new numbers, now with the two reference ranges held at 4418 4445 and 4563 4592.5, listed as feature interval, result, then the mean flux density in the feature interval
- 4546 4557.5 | -1.4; 15.5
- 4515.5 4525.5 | -2.3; 15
